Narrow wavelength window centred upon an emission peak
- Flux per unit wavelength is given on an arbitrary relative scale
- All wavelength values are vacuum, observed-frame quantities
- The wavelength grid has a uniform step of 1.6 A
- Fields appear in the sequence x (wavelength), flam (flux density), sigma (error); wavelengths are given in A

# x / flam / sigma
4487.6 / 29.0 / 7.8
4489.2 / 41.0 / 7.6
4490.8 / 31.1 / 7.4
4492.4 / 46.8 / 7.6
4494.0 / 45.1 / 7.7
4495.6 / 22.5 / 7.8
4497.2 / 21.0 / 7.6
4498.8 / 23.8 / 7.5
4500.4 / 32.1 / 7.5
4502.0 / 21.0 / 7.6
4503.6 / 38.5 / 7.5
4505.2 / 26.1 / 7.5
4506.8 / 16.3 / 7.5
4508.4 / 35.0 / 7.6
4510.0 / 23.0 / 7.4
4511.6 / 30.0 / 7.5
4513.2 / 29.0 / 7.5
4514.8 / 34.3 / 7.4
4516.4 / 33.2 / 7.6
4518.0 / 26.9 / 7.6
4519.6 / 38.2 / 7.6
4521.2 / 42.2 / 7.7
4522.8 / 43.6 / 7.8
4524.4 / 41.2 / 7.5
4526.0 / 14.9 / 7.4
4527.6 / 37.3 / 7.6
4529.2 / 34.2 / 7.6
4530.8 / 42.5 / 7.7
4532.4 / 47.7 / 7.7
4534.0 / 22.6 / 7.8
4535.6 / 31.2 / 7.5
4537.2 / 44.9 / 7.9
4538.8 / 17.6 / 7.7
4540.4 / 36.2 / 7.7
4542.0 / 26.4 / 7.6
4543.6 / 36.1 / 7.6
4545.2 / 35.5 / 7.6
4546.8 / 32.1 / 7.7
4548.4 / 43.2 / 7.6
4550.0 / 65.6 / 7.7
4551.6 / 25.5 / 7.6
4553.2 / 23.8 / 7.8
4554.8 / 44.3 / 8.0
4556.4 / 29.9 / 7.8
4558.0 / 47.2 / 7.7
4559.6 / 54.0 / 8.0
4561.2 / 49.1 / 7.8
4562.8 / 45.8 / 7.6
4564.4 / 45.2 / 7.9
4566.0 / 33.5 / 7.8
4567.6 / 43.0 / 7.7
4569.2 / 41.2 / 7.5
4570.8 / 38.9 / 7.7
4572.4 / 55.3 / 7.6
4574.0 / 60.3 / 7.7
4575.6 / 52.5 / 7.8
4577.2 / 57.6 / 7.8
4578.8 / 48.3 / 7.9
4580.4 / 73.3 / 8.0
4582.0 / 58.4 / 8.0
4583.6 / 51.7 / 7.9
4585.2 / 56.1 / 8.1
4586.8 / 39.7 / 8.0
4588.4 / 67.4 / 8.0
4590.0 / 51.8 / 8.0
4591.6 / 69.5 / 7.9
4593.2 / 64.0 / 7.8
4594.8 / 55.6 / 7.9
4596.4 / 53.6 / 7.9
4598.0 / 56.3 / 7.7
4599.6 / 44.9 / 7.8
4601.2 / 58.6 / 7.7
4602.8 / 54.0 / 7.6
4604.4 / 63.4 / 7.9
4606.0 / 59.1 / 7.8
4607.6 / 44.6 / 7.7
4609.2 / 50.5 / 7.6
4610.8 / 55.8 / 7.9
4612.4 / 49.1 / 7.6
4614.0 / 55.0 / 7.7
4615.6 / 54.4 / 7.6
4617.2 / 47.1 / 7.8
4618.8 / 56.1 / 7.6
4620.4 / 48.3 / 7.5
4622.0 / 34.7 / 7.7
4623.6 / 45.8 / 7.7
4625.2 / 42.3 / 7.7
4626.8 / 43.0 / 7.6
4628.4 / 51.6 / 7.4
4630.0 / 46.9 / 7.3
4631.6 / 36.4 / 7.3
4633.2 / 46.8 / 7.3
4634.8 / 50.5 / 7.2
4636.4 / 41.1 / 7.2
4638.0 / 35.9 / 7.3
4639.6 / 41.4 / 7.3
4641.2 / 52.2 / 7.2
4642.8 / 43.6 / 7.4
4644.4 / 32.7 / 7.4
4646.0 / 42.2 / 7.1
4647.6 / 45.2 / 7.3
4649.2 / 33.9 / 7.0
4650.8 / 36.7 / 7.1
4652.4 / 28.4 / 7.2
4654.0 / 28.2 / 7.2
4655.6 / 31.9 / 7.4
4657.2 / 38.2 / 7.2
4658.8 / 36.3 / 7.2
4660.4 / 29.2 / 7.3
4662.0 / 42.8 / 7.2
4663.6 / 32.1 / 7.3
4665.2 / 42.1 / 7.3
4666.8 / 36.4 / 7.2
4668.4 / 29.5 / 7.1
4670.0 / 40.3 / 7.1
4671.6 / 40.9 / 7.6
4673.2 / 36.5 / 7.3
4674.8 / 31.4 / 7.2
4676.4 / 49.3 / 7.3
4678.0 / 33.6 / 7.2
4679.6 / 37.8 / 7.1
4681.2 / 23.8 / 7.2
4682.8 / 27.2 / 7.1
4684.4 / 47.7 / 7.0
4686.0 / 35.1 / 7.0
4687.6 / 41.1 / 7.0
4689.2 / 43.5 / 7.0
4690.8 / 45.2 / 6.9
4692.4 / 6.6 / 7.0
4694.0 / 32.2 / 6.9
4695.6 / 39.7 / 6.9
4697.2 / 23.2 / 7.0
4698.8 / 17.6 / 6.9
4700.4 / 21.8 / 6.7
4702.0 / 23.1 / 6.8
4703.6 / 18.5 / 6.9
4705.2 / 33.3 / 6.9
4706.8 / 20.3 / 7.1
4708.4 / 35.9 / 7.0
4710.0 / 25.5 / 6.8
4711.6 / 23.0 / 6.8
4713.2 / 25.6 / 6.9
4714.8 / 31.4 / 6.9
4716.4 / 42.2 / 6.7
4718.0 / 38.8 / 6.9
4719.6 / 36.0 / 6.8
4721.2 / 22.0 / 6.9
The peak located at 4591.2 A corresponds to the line Mg II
